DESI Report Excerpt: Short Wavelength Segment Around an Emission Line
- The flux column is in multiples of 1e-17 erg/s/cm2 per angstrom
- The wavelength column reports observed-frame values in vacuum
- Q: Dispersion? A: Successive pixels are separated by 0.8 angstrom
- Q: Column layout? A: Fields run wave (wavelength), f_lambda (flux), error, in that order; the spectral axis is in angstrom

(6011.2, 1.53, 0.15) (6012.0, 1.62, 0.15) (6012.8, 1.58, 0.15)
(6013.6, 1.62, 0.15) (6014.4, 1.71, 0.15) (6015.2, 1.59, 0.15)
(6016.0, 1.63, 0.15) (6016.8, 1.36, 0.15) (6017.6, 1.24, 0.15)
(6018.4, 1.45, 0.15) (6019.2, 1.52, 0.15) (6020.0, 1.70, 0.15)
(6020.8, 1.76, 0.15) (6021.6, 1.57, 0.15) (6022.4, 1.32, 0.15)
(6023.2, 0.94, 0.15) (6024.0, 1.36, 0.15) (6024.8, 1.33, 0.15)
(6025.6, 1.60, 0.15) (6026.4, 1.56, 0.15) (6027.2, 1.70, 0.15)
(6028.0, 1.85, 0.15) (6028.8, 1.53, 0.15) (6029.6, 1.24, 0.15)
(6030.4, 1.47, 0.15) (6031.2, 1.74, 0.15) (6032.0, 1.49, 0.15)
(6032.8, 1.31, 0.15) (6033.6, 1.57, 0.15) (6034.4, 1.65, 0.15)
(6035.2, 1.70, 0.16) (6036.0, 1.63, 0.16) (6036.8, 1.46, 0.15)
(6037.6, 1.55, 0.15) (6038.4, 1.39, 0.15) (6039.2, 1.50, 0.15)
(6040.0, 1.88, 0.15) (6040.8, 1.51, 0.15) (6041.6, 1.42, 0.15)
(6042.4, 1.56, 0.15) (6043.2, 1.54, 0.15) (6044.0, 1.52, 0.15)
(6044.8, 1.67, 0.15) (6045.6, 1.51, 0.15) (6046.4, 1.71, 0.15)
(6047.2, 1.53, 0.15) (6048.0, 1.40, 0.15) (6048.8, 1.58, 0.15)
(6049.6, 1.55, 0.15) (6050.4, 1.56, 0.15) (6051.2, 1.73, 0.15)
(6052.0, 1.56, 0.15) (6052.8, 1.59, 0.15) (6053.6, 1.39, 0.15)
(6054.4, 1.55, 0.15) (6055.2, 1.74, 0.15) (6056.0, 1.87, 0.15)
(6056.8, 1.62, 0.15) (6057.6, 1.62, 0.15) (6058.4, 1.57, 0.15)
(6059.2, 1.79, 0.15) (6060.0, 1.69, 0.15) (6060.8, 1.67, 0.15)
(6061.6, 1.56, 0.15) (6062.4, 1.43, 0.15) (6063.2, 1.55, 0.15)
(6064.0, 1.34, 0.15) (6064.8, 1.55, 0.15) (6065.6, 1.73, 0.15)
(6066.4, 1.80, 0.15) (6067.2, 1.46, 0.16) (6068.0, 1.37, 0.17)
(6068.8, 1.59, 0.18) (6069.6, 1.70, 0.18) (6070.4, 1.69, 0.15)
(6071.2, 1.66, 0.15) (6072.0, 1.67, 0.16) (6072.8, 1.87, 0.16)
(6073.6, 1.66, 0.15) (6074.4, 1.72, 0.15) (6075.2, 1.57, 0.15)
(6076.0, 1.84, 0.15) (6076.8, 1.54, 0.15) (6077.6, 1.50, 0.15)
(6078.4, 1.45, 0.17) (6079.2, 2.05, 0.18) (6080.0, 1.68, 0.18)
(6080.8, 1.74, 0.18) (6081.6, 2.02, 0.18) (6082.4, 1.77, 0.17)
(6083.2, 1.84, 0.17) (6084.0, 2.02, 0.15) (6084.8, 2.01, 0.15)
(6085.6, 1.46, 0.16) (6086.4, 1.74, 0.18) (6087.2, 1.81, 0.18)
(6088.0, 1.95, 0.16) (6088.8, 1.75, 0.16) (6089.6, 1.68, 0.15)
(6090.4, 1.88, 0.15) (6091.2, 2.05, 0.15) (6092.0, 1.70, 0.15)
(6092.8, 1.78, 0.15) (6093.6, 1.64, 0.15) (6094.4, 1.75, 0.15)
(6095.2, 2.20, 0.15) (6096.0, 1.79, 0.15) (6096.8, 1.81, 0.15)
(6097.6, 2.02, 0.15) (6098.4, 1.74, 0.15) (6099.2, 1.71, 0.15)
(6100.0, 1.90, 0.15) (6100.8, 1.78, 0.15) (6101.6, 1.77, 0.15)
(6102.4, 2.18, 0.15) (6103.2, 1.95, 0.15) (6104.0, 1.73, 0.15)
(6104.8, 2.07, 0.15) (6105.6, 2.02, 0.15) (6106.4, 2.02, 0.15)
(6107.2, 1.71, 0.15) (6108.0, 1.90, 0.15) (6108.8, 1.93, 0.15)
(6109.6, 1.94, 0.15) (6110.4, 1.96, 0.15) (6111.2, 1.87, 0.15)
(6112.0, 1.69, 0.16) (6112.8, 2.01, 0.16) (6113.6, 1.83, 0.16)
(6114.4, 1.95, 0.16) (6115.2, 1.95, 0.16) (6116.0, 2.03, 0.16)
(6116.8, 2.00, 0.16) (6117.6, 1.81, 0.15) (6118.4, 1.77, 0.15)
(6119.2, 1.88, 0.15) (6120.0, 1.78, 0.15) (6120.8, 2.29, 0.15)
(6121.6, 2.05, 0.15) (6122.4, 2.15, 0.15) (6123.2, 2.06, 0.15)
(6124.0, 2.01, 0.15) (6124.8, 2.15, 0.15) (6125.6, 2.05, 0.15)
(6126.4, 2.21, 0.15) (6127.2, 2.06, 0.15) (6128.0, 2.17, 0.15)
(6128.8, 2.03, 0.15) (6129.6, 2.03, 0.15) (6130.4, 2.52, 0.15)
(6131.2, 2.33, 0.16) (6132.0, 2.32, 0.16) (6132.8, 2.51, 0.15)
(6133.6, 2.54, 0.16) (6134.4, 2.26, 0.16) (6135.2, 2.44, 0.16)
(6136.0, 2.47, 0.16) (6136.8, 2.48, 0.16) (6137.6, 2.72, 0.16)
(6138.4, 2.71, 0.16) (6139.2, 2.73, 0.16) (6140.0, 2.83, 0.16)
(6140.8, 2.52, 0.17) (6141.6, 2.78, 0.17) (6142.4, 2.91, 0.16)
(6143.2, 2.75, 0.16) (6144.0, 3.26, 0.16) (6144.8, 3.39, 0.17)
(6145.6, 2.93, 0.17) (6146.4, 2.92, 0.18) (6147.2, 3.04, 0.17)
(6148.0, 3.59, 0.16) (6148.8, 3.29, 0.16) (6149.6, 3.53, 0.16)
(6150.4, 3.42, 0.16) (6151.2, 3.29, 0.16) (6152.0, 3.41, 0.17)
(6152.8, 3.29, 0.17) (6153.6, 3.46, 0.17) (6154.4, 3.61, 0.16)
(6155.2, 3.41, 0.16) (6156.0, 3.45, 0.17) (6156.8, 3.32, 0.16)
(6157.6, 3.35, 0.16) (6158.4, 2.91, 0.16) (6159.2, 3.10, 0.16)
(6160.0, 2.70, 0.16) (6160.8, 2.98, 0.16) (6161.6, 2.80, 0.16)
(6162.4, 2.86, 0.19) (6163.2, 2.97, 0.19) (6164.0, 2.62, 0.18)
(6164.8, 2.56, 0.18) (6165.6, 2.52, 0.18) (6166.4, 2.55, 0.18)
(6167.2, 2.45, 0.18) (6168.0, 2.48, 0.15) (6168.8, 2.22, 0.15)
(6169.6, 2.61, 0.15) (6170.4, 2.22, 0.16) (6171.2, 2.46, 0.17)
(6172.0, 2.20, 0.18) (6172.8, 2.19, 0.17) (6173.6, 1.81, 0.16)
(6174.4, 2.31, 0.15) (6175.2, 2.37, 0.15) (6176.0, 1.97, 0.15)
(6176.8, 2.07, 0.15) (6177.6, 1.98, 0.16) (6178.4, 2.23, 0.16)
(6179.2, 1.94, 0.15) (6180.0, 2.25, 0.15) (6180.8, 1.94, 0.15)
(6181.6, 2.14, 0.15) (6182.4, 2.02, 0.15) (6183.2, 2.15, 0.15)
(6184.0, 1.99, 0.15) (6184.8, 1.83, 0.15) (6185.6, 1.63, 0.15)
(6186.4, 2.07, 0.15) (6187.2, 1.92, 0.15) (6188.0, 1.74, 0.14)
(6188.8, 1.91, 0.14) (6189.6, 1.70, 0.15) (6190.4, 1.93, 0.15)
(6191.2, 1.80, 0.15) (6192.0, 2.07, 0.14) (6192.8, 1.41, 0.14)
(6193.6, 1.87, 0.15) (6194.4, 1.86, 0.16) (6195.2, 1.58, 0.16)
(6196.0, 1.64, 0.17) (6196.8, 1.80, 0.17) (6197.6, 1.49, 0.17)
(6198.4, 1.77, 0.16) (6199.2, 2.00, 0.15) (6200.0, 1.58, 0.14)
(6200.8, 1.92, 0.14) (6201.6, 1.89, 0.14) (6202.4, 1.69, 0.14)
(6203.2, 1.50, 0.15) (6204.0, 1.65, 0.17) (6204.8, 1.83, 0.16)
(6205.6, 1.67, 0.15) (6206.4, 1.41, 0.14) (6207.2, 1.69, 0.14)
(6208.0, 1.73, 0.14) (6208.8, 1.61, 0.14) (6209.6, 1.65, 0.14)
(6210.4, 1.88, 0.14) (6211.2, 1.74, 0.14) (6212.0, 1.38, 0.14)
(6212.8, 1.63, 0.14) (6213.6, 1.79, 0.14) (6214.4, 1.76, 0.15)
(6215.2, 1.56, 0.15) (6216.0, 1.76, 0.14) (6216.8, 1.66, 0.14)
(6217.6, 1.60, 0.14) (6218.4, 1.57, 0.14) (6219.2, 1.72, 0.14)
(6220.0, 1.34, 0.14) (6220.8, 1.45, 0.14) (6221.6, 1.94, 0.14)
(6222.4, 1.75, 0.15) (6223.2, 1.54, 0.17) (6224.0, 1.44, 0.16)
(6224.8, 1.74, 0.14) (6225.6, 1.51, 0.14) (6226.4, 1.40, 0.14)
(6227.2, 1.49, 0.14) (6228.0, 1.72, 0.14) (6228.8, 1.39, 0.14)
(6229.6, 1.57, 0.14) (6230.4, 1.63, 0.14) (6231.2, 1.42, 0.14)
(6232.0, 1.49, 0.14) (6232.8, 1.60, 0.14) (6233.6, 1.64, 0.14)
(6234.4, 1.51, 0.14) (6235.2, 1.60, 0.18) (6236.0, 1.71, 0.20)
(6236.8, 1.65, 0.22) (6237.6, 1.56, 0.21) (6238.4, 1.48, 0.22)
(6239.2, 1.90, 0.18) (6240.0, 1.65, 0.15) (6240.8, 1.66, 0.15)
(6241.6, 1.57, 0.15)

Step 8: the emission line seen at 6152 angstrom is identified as C III] 1909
